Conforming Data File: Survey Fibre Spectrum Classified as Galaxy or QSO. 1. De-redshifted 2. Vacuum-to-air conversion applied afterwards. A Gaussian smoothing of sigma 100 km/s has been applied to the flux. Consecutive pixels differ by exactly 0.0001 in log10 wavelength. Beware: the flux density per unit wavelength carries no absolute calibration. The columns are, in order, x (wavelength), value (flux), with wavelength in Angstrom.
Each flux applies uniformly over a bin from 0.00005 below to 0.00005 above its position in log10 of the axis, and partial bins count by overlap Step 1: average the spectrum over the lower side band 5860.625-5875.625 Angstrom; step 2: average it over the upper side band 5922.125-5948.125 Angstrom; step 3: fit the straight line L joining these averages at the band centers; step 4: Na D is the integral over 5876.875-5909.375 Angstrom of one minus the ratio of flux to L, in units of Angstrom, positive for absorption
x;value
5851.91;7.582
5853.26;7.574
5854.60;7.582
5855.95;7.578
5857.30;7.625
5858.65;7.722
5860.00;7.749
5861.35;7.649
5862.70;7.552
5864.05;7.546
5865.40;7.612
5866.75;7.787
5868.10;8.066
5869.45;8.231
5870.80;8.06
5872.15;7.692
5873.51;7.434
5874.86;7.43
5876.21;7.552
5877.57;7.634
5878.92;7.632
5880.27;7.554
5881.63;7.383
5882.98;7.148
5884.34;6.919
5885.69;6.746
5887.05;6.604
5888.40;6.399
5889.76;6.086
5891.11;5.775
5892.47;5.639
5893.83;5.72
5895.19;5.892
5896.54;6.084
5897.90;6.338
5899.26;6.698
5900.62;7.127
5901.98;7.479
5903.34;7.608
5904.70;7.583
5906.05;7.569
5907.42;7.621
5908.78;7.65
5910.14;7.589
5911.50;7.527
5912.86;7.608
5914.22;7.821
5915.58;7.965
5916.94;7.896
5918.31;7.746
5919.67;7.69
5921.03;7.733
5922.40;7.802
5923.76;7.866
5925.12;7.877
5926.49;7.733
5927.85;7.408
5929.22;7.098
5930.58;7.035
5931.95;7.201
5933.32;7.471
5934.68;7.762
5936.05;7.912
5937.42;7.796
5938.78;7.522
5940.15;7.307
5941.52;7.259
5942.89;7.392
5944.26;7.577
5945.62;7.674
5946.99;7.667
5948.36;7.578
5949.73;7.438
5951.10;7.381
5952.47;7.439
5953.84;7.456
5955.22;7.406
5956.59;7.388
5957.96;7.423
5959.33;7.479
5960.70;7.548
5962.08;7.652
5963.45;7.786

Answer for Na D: 3.4 Angstrom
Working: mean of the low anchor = 7.73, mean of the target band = 6.87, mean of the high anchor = 7.54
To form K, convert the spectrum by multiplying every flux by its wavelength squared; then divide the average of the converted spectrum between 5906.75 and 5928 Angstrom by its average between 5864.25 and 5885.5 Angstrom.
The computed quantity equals 1.03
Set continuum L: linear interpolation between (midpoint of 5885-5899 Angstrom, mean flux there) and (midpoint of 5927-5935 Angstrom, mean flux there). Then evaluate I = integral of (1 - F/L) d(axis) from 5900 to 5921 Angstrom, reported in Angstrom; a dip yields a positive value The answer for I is -2.9 Angstrom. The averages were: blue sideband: 6.15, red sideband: 7.32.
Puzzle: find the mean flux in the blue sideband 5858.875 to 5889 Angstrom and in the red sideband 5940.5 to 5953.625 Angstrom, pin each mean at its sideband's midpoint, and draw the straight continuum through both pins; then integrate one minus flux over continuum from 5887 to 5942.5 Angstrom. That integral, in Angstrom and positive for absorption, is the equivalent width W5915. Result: 1.8 Angstrom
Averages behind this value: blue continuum 7.48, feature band 7.24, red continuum 7.49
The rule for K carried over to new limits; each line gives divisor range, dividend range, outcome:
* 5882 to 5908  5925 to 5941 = 1.13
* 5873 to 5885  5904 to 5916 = 1.04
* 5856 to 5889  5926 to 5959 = 1.02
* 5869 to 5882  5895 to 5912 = 0.95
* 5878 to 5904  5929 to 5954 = 1.14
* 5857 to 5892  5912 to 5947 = 1.05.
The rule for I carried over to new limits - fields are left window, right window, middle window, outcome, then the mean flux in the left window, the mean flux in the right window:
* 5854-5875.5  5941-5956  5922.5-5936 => 0.01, 7.71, 7.48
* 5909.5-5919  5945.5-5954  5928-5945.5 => 0.33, 7.74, 7.51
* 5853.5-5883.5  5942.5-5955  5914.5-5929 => -0.37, 7.65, 7.51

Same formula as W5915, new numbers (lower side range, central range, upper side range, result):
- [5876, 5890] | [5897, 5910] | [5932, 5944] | -0.08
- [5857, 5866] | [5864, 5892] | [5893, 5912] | 0.43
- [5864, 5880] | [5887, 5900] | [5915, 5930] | 2.72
